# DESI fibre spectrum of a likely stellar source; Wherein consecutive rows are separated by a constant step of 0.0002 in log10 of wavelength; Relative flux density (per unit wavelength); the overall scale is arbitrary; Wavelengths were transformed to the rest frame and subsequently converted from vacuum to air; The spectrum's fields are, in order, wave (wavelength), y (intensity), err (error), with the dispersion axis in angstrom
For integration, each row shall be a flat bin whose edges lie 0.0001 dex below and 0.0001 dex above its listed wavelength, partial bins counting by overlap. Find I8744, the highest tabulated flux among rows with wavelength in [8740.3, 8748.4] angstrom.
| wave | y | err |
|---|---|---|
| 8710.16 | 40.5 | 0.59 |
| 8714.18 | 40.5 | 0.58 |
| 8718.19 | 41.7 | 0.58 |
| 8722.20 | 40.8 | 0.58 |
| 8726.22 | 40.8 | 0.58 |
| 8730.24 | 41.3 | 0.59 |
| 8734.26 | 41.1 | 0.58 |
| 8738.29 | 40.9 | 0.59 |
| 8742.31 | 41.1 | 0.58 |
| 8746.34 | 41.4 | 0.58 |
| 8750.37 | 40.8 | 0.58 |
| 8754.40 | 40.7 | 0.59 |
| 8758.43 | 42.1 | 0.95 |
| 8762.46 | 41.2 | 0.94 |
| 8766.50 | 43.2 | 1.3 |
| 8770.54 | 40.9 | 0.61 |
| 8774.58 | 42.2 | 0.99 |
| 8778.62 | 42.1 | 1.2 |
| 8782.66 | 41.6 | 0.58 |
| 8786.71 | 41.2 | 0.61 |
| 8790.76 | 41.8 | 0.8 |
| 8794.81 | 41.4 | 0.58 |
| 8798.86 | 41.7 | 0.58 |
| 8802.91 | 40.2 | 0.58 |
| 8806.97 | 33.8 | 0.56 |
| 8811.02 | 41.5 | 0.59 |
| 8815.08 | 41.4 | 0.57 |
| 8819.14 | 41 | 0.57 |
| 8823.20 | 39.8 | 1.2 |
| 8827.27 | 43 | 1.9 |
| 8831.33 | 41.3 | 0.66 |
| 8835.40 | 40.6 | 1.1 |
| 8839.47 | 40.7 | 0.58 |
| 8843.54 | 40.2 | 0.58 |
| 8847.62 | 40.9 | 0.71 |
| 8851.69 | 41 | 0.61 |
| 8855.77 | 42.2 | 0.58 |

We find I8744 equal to 41.4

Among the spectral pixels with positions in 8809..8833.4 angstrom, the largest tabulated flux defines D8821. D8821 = 43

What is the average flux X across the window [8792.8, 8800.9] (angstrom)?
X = 41.6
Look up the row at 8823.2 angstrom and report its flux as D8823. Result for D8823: 39.8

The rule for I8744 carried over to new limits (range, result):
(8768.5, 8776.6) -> 42.2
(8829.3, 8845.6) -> 41.3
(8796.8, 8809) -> 41.7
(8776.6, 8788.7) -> 42.1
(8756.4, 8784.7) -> 43.2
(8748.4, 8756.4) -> 40.8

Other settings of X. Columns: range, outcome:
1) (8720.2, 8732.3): 41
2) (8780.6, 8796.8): 41.5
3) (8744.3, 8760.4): 41.2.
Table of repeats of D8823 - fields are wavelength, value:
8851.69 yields 41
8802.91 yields 40.2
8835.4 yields 40.6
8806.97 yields 33.8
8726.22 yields 40.8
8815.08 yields 41.4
